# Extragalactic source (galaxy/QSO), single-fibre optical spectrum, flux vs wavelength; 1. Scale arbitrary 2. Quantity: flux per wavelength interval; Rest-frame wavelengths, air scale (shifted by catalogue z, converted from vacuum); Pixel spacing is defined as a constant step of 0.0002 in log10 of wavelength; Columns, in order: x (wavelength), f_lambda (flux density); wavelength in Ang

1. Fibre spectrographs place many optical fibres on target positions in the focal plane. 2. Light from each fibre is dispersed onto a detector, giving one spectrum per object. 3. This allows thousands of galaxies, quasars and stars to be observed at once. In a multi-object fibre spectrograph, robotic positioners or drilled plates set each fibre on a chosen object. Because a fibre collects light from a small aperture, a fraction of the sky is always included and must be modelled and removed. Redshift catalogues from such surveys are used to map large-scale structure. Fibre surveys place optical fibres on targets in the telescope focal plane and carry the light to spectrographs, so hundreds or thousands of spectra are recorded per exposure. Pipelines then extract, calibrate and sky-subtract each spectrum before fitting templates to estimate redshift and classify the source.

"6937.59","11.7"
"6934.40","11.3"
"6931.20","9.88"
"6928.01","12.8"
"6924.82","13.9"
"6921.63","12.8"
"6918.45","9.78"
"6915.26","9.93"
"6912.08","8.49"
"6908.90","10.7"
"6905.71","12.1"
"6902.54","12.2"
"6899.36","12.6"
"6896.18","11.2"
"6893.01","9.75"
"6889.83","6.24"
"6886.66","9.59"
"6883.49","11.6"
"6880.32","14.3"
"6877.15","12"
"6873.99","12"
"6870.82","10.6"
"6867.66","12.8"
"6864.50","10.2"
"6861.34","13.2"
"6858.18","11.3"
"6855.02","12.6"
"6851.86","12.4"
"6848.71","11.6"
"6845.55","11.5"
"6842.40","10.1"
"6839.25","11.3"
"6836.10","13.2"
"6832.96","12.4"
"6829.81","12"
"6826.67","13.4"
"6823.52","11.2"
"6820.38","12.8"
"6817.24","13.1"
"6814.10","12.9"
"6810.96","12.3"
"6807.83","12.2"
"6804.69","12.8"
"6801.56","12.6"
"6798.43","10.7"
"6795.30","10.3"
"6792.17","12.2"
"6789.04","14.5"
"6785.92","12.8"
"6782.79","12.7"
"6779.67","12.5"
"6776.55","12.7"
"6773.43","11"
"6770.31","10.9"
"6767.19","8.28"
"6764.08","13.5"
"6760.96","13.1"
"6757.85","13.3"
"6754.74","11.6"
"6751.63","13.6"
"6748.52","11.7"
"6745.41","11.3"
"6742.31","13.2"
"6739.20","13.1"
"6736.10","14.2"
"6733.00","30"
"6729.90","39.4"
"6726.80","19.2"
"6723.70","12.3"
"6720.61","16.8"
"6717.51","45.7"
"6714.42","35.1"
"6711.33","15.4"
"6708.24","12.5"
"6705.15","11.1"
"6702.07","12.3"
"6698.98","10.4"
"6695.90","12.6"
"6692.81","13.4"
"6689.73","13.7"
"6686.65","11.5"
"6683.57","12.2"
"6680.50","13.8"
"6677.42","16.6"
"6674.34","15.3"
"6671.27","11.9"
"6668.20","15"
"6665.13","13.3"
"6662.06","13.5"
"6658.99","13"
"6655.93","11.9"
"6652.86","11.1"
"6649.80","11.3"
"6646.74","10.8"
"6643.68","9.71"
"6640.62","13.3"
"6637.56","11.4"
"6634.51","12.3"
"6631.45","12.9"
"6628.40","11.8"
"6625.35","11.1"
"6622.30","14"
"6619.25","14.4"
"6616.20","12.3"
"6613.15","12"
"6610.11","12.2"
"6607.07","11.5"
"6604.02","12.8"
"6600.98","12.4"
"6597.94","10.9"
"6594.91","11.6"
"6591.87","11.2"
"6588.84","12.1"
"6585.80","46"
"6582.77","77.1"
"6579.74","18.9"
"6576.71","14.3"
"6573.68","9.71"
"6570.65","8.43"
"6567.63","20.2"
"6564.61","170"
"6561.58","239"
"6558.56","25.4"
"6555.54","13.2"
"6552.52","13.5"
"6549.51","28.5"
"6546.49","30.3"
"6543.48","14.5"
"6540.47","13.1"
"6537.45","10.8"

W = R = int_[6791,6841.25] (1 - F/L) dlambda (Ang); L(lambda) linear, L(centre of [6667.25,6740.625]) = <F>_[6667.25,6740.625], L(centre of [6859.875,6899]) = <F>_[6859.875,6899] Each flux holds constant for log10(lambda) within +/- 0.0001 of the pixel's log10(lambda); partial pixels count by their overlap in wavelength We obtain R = 4.8 Ang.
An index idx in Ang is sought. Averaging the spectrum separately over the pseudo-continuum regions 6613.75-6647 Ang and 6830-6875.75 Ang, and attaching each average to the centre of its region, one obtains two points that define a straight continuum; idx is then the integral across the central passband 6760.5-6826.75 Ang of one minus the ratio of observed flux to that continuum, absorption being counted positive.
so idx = -1.4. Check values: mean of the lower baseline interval 12.2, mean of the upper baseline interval 11.8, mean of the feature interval 12.2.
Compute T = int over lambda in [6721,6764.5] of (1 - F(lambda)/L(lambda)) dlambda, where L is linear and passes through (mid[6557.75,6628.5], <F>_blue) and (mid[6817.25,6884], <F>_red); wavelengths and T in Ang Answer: 9.89 Ang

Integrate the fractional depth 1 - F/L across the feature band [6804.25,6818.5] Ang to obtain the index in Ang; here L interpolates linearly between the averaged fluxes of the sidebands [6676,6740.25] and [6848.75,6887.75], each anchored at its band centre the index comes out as 1.5 Ang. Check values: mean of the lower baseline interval 18.2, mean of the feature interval 12.6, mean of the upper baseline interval 11.9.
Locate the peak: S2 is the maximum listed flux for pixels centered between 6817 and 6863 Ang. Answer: 13.4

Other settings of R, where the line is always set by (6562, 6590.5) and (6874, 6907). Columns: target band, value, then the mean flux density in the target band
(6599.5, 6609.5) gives 7.33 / 12.2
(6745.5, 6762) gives 9.04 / 12.5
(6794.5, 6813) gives 8.32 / 11.9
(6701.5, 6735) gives 9.33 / 22.9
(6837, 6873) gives 8.75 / 11.6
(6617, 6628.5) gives 8.09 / 12.9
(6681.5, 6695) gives 8.68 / 12.7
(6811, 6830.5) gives 7.00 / 12.6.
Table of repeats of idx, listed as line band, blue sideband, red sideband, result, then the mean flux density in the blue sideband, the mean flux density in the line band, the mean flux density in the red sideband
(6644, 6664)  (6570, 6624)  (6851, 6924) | 5.8 Ang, 18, 11.8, 11.2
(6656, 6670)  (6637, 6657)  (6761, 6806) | -2.5 Ang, 11.3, 13.5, 12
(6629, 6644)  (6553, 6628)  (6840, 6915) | 8.8 Ang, 32.7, 12.1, 11.2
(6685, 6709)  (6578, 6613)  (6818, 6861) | 7.1 Ang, 21.1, 12.2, 12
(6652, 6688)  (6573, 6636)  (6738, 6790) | 4.6 Ang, 17.3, 13.3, 12.3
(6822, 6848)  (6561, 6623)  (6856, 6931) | 6.1 Ang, 32.9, 11.9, 11.3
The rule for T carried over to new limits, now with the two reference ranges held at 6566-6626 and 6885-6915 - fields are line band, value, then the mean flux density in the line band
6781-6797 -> 0.80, 12.5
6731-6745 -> -3.23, 17.8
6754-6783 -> 3.66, 11.9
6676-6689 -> 1.93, 13.5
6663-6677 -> 1.80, 14.1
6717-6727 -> -4.64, 21.8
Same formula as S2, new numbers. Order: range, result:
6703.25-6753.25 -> 45.7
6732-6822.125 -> 30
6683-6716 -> 35.1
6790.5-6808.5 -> 12.8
